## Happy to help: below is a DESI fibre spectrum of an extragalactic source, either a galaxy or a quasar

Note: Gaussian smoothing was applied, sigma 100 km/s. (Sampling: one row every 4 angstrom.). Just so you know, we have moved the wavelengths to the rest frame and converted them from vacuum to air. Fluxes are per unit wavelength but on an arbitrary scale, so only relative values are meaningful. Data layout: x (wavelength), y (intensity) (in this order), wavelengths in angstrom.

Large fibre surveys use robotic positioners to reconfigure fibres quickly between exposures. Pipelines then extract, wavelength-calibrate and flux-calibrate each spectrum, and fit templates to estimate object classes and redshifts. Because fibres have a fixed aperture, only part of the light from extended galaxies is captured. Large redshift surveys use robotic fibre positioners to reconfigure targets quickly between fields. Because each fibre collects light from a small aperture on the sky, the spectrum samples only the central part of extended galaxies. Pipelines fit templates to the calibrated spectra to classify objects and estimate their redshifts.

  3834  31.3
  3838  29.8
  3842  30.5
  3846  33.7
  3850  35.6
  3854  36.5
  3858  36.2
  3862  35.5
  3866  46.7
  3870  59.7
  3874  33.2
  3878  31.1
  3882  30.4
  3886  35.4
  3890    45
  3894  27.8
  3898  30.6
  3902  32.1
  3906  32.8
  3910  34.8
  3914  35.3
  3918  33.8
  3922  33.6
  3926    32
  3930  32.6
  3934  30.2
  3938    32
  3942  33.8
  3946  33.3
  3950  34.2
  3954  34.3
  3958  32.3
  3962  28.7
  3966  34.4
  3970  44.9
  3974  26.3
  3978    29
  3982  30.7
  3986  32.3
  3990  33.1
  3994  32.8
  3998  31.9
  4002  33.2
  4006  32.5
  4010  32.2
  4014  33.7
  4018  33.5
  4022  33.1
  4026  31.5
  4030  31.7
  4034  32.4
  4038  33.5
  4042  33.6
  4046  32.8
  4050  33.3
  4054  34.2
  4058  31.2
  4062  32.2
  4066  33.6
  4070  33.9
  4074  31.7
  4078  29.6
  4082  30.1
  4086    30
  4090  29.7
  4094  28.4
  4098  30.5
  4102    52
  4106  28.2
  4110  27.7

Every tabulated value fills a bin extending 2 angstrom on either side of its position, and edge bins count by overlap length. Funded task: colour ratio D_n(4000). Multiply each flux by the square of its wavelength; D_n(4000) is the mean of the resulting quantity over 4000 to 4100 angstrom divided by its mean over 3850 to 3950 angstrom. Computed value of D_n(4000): 0.98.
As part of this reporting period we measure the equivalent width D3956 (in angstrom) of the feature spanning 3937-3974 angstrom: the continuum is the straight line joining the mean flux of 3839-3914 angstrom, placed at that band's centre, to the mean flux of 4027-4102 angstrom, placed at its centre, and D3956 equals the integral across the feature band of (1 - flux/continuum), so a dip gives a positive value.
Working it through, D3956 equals 0.58 angstrom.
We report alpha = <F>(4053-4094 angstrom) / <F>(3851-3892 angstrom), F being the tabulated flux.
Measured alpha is 0.81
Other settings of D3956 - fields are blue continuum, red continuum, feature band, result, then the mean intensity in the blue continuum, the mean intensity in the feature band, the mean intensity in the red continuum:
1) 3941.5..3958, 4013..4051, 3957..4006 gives 1.4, 33.7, 32.5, 32.9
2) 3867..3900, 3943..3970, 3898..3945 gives 3.2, 37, 32.9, 33.8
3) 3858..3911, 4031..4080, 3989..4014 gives 0.9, 36.6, 32.7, 32.6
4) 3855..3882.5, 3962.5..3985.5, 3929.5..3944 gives 1.2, 39.3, 32.1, 32.7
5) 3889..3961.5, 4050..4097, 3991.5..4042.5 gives -1.1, 33.1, 32.7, 31.4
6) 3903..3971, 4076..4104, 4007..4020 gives 0.0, 33.5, 33.1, 32.9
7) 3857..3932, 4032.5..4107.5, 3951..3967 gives 1.0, 35.7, 32.4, 32.7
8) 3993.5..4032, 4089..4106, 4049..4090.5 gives 2.6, 32.6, 31.8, 34.7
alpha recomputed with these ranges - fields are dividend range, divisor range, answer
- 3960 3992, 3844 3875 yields 0.81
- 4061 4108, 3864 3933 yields 0.91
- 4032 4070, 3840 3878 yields 0.86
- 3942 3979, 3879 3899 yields 0.98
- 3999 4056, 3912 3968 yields 1.00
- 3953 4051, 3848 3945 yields 0.93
